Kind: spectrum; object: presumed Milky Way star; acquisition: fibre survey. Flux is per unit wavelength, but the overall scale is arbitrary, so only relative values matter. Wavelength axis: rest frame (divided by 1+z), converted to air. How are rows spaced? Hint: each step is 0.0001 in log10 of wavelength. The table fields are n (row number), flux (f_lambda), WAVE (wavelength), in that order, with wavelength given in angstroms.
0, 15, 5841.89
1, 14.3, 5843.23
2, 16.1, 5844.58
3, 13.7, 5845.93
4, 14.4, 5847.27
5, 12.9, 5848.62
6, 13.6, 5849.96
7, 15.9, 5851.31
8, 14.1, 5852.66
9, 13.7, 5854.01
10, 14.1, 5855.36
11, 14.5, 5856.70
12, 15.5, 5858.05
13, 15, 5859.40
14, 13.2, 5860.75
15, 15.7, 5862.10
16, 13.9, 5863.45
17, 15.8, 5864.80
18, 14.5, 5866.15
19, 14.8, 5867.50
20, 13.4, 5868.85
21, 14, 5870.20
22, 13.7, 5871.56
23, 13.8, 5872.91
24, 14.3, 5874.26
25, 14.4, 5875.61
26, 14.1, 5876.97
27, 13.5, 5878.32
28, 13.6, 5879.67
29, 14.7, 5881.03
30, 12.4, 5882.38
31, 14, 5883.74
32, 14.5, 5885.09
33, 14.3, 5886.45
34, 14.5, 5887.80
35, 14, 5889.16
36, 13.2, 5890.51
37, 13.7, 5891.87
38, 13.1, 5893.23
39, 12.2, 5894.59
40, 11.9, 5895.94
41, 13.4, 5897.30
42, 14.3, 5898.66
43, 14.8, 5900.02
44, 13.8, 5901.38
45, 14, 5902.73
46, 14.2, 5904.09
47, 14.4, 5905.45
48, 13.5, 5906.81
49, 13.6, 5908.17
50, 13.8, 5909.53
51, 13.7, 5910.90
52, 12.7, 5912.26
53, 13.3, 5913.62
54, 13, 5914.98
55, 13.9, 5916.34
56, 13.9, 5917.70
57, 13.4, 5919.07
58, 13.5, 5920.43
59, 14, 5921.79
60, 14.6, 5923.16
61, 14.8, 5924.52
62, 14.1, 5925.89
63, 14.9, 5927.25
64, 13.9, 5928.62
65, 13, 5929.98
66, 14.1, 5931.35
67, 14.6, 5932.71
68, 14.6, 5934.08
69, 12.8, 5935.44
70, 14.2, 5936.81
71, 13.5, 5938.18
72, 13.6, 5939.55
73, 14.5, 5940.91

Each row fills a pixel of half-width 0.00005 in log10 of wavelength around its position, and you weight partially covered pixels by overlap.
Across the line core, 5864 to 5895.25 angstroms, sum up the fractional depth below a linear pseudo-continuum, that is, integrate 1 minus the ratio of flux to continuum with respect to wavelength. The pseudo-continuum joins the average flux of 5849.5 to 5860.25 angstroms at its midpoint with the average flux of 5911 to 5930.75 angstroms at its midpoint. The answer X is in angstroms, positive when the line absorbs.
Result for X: 0.71 angstroms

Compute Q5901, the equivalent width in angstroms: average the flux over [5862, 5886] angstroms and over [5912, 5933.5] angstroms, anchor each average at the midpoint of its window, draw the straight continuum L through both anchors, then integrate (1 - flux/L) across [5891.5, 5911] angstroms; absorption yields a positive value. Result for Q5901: 0.5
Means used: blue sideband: 14.1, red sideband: 13.9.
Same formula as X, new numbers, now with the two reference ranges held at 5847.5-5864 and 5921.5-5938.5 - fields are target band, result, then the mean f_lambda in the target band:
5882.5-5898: 0.8 angstroms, 13.5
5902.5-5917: 0.5 angstroms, 13.6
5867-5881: 0.3 angstroms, 14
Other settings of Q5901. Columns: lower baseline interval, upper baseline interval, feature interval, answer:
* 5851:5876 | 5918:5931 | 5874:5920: 1.6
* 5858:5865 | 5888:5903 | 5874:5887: 0.1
